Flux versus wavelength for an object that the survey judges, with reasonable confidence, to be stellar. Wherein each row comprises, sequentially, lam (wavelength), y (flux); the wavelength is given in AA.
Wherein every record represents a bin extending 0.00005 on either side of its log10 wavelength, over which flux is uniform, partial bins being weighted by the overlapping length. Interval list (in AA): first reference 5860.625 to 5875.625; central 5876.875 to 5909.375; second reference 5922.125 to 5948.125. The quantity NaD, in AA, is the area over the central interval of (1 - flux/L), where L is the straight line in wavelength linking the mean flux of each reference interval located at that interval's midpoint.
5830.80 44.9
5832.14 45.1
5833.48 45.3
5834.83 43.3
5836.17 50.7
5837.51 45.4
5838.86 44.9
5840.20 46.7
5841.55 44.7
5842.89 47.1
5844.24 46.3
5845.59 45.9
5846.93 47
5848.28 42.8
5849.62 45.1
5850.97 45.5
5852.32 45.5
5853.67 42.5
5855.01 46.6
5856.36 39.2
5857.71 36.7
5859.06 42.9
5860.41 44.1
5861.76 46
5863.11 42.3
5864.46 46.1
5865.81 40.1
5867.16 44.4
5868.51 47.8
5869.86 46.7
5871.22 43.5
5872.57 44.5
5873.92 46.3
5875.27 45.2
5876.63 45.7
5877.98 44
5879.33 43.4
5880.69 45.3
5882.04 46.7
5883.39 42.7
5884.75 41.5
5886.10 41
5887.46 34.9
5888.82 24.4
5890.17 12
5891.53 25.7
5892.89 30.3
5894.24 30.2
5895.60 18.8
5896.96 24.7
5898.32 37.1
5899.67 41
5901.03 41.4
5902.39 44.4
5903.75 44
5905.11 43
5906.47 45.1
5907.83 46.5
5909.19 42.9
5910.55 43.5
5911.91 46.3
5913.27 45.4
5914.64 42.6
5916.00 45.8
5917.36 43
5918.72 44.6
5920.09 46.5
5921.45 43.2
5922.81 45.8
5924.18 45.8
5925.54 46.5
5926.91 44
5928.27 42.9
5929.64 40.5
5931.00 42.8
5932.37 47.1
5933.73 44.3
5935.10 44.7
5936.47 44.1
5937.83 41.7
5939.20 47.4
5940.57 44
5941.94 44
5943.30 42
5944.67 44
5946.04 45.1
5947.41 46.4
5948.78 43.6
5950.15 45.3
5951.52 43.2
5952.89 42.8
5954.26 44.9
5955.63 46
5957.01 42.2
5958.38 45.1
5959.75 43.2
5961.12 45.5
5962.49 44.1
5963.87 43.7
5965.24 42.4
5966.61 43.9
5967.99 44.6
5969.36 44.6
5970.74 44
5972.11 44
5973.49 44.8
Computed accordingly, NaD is 5.4 AA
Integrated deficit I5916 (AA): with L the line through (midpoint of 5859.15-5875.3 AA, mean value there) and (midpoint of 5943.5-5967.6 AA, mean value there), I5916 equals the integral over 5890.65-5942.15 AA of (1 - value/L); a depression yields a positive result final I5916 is 3.3 AA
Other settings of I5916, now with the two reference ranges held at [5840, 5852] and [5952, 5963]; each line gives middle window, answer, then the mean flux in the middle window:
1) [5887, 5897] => 4.5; 24.9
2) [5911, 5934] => 0.1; 44.5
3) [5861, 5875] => 0.2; 44.8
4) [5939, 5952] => 0.0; 44.4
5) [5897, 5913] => 0.8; 42.5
